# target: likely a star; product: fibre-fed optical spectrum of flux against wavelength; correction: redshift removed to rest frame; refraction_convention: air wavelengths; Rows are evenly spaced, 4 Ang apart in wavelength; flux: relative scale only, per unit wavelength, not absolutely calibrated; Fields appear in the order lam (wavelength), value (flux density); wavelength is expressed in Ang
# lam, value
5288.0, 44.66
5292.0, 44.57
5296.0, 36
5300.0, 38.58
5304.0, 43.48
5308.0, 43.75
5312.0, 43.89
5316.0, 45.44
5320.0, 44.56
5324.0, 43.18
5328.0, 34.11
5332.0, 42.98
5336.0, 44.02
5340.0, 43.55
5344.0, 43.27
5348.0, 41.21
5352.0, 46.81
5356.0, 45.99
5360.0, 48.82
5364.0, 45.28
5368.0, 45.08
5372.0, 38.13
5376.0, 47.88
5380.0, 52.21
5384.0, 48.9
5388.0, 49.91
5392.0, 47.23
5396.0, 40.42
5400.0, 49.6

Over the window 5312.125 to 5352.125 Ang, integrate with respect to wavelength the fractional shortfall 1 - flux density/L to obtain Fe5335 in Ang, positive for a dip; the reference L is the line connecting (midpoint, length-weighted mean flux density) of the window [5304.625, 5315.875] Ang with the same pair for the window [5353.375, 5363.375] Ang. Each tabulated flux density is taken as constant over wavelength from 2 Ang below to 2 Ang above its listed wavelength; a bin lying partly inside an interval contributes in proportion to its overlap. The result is 2.3 Ang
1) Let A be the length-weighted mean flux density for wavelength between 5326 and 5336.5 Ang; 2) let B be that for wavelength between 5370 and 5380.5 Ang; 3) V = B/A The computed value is 1.13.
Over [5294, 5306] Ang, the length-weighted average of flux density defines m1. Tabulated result 39.4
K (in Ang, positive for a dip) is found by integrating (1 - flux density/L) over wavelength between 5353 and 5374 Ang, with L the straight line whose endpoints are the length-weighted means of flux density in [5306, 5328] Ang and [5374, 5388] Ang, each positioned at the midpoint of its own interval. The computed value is 1.4 Ang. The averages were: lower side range 43.2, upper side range 49.7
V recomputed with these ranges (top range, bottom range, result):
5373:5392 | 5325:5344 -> 1.18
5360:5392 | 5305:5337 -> 1.10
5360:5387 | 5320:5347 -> 1.11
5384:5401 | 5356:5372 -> 1.03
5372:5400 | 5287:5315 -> 1.12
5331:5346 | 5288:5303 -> 1.07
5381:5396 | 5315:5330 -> 1.15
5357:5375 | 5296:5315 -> 1.06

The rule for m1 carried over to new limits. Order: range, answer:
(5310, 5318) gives 44.7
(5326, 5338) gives 40.4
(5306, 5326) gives 44.2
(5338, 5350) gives 42.7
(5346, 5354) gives 44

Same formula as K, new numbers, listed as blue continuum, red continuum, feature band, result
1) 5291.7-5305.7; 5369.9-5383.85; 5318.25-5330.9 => 0.45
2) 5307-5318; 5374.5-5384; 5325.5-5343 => 1.85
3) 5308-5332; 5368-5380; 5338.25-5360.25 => -0.44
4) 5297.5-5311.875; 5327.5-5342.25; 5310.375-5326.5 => -0.77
